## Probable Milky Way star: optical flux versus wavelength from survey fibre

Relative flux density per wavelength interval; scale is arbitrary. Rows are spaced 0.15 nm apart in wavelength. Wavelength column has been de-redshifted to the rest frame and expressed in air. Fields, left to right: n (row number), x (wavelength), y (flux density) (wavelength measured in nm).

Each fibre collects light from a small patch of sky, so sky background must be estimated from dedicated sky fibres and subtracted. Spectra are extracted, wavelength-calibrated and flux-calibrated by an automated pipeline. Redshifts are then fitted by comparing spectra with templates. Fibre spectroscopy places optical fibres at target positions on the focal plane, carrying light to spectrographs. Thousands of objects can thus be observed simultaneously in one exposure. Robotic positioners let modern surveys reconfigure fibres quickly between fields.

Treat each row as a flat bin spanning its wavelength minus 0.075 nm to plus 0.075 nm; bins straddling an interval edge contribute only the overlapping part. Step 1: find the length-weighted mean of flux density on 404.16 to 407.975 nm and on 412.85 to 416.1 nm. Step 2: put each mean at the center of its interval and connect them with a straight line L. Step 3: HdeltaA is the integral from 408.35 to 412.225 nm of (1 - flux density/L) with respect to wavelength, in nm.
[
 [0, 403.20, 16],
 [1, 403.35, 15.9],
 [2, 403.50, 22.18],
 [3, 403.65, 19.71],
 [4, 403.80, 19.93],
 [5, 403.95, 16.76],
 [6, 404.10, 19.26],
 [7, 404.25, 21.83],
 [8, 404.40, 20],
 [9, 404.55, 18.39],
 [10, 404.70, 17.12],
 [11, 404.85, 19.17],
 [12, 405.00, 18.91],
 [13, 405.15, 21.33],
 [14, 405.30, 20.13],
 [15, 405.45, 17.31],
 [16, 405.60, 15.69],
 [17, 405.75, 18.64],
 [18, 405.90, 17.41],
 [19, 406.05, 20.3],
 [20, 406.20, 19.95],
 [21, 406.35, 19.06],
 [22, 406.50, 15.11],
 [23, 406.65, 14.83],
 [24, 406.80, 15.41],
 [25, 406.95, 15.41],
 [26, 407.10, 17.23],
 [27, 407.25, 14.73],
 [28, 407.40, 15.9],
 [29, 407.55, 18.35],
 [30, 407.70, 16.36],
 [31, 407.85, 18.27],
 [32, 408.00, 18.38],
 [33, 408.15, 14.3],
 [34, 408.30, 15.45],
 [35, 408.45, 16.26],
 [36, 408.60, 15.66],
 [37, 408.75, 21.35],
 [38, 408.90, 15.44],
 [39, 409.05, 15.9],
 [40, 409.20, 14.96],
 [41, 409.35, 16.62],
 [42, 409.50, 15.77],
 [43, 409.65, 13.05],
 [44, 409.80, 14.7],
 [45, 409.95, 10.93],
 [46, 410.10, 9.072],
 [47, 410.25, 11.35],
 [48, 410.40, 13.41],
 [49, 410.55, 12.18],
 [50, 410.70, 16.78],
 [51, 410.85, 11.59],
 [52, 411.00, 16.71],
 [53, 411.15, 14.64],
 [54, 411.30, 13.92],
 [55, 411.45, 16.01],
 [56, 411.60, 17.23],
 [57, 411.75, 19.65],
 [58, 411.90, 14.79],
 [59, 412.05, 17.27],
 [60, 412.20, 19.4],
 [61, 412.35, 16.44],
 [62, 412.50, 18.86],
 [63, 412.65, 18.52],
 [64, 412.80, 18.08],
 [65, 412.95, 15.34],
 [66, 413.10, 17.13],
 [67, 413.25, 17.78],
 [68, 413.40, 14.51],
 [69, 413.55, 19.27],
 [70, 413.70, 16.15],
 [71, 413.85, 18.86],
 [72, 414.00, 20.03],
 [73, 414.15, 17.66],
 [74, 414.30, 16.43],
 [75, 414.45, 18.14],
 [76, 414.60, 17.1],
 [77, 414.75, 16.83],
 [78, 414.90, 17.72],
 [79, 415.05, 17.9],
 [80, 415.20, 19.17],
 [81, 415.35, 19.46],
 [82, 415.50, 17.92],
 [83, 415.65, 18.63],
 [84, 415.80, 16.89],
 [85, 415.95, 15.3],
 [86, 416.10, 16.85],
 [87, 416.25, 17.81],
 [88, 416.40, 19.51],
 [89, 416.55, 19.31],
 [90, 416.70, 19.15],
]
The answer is 0.56 nm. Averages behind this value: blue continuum 17.9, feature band 15.1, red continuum 17.5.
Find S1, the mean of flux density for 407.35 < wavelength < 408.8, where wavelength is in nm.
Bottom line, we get 17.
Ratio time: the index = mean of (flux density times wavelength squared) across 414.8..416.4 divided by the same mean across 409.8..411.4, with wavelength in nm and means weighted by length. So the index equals 1.39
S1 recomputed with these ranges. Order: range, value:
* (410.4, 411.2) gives 14.3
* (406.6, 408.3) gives 16.3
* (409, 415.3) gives 16.2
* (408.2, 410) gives 15.6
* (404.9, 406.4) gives 18.9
